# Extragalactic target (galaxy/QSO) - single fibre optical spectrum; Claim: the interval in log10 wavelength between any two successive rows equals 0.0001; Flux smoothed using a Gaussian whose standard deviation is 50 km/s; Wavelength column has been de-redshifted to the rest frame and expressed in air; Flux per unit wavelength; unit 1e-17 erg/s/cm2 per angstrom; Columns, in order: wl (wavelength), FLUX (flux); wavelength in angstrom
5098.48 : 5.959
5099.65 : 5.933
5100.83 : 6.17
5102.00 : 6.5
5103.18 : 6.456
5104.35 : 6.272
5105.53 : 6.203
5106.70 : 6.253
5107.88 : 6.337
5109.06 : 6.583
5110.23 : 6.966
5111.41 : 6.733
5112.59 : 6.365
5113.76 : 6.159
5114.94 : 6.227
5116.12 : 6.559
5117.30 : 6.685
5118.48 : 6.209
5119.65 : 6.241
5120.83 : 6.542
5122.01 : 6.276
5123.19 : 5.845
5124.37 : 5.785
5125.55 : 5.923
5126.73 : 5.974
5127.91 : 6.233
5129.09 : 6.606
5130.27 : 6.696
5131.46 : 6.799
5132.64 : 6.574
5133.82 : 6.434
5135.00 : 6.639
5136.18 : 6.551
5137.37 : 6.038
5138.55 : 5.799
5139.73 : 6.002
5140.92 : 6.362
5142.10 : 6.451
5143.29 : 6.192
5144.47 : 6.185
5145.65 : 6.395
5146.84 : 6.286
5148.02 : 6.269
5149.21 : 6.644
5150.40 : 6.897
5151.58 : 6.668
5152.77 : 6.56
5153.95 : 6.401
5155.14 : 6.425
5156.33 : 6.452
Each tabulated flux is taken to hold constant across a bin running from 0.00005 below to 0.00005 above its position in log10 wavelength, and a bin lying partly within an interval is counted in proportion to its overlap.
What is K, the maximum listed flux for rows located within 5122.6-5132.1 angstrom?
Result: 6.799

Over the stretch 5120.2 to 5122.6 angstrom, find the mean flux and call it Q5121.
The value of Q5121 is 6.4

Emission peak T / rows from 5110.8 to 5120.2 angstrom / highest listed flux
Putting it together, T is 6.733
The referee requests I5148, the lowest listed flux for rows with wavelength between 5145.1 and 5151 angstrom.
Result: 6.269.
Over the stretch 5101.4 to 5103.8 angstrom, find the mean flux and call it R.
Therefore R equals 6.49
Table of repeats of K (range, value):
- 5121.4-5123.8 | 6.276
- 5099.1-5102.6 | 6.5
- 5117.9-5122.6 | 6.542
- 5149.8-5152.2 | 6.897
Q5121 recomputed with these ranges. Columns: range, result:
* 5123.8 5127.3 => 5.89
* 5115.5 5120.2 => 6.43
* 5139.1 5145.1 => 6.24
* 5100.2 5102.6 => 6.31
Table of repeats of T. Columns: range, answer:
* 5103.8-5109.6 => 6.583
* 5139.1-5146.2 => 6.451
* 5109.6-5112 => 6.966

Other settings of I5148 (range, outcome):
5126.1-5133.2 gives 5.974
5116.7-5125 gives 5.785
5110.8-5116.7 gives 6.159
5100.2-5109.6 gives 6.17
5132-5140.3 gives 5.799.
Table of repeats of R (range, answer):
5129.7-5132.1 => 6.72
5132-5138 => 6.45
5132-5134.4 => 6.52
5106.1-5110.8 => 6.54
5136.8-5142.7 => 6.13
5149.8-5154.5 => 6.64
